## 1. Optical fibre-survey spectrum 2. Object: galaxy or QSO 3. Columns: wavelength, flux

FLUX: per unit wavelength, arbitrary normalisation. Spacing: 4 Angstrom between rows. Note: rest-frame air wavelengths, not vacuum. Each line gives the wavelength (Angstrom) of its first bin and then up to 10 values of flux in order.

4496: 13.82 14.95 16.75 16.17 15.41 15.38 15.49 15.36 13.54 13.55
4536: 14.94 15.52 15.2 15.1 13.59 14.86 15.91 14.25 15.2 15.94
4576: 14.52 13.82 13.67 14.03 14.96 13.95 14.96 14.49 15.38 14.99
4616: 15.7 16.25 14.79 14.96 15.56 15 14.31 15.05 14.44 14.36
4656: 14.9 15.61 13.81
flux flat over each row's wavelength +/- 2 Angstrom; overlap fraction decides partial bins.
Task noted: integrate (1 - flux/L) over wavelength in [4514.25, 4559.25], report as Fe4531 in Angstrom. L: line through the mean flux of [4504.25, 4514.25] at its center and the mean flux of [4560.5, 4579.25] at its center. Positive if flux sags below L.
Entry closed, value 2.0 Angstrom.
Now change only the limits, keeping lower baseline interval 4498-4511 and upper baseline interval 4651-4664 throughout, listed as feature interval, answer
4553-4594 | 2.0 Angstrom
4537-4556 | 0.9 Angstrom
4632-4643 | 0.1 Angstrom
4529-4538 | 0.9 Angstrom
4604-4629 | -0.3 Angstrom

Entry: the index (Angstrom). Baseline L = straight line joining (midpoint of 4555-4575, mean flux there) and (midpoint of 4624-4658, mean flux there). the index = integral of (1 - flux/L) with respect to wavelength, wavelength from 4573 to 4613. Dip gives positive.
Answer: 1.5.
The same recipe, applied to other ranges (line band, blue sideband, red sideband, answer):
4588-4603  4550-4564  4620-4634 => 0.5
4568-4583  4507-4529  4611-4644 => 0.5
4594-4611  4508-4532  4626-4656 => 0.2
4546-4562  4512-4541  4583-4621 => 0.0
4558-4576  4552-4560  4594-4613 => -0.5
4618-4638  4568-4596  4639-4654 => -1.1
